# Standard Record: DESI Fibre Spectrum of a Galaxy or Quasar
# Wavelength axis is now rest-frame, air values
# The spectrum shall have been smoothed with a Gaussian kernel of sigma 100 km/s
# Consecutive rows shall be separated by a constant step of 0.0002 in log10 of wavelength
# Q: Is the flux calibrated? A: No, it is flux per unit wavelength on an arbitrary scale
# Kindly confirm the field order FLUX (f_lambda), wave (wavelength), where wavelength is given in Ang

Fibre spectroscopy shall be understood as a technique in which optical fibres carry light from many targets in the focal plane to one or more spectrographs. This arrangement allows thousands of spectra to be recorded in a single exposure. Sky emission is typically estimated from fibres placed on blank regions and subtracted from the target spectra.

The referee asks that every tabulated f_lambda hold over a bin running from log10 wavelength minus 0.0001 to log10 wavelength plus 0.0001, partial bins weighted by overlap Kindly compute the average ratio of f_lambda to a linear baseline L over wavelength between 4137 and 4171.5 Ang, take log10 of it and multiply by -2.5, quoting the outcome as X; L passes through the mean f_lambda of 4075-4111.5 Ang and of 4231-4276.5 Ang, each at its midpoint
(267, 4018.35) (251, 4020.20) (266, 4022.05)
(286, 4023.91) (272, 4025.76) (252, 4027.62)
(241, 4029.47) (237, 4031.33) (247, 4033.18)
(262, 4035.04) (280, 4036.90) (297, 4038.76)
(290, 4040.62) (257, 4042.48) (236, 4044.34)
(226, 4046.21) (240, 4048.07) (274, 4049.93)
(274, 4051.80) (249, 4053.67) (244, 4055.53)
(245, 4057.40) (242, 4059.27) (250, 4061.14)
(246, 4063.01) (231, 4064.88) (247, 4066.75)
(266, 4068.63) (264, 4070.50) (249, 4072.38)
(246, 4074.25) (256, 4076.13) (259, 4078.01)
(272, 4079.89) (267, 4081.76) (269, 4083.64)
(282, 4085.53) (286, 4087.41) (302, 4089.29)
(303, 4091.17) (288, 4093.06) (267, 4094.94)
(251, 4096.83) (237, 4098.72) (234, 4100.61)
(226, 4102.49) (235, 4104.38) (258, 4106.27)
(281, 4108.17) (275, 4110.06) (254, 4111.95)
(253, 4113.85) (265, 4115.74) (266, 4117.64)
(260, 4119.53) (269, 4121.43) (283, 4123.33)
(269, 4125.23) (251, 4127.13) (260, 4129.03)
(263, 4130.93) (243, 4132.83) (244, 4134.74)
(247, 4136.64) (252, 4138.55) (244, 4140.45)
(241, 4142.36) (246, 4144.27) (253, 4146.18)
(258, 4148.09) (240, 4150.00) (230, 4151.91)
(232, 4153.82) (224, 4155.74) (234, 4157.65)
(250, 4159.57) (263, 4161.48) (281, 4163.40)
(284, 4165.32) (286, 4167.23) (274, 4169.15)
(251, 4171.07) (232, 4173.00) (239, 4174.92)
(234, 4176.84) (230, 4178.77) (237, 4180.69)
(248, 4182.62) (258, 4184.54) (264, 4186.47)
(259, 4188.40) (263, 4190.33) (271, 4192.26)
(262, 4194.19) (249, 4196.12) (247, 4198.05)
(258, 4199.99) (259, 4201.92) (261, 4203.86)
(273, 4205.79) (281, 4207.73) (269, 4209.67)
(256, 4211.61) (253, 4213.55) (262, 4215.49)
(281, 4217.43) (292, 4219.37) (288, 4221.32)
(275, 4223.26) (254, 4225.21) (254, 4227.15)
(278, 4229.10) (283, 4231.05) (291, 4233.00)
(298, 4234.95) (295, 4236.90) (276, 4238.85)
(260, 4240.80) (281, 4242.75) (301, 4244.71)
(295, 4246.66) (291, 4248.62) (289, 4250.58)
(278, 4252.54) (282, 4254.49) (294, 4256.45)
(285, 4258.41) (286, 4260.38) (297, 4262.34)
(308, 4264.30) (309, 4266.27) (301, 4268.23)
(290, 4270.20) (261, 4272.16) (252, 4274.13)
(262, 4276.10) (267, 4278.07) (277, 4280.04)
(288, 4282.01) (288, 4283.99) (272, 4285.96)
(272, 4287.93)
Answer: 0.087 mag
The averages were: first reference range 265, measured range 252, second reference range 286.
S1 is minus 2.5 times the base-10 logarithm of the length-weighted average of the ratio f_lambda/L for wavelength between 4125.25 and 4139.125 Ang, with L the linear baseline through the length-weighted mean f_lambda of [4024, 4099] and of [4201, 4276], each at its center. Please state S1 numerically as 0.07 mag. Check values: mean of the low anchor 261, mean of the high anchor 280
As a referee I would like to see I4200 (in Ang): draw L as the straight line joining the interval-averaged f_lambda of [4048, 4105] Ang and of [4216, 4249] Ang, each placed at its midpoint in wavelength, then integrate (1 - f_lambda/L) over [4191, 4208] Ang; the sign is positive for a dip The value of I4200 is 0.9 Ang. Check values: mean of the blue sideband 259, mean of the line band 262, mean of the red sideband 282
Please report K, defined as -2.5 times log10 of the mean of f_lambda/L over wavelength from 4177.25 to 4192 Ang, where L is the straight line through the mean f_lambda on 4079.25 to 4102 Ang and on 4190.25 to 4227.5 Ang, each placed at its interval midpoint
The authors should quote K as 0.064 mag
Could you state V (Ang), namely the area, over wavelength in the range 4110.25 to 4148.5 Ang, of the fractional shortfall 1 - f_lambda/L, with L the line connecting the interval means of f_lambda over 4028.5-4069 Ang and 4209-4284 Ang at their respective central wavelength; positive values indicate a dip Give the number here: 1.2 Ang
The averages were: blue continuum 254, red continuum 281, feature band 256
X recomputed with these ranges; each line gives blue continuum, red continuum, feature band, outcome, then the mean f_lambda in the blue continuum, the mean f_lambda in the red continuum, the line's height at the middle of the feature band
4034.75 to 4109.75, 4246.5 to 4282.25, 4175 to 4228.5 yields 0.06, 260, 285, 276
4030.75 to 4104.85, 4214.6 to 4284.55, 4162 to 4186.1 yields 0.07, 259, 282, 273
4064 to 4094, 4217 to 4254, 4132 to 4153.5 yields 0.12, 268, 282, 274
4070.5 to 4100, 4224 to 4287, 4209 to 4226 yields 0.04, 268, 283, 279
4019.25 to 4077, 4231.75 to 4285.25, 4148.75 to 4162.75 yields 0.13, 256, 285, 271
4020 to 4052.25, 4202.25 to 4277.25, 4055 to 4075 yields 0.06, 260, 280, 263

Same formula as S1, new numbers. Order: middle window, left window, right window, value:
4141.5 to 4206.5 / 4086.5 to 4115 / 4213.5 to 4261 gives 0.08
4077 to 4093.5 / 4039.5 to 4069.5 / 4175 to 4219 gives -0.11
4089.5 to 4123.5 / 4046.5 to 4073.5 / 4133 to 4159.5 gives -0.07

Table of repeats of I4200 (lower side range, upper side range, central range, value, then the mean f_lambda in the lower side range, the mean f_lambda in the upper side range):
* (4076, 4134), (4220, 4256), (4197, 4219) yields 1.1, 264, 282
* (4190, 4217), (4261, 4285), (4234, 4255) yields -0.9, 262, 283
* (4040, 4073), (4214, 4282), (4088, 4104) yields -0.3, 251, 282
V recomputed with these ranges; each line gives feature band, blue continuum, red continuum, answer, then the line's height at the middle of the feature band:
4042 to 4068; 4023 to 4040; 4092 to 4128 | 1.5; 263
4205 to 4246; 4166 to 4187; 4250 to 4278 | -1.0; 270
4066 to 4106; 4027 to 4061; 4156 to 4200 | -1.1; 255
